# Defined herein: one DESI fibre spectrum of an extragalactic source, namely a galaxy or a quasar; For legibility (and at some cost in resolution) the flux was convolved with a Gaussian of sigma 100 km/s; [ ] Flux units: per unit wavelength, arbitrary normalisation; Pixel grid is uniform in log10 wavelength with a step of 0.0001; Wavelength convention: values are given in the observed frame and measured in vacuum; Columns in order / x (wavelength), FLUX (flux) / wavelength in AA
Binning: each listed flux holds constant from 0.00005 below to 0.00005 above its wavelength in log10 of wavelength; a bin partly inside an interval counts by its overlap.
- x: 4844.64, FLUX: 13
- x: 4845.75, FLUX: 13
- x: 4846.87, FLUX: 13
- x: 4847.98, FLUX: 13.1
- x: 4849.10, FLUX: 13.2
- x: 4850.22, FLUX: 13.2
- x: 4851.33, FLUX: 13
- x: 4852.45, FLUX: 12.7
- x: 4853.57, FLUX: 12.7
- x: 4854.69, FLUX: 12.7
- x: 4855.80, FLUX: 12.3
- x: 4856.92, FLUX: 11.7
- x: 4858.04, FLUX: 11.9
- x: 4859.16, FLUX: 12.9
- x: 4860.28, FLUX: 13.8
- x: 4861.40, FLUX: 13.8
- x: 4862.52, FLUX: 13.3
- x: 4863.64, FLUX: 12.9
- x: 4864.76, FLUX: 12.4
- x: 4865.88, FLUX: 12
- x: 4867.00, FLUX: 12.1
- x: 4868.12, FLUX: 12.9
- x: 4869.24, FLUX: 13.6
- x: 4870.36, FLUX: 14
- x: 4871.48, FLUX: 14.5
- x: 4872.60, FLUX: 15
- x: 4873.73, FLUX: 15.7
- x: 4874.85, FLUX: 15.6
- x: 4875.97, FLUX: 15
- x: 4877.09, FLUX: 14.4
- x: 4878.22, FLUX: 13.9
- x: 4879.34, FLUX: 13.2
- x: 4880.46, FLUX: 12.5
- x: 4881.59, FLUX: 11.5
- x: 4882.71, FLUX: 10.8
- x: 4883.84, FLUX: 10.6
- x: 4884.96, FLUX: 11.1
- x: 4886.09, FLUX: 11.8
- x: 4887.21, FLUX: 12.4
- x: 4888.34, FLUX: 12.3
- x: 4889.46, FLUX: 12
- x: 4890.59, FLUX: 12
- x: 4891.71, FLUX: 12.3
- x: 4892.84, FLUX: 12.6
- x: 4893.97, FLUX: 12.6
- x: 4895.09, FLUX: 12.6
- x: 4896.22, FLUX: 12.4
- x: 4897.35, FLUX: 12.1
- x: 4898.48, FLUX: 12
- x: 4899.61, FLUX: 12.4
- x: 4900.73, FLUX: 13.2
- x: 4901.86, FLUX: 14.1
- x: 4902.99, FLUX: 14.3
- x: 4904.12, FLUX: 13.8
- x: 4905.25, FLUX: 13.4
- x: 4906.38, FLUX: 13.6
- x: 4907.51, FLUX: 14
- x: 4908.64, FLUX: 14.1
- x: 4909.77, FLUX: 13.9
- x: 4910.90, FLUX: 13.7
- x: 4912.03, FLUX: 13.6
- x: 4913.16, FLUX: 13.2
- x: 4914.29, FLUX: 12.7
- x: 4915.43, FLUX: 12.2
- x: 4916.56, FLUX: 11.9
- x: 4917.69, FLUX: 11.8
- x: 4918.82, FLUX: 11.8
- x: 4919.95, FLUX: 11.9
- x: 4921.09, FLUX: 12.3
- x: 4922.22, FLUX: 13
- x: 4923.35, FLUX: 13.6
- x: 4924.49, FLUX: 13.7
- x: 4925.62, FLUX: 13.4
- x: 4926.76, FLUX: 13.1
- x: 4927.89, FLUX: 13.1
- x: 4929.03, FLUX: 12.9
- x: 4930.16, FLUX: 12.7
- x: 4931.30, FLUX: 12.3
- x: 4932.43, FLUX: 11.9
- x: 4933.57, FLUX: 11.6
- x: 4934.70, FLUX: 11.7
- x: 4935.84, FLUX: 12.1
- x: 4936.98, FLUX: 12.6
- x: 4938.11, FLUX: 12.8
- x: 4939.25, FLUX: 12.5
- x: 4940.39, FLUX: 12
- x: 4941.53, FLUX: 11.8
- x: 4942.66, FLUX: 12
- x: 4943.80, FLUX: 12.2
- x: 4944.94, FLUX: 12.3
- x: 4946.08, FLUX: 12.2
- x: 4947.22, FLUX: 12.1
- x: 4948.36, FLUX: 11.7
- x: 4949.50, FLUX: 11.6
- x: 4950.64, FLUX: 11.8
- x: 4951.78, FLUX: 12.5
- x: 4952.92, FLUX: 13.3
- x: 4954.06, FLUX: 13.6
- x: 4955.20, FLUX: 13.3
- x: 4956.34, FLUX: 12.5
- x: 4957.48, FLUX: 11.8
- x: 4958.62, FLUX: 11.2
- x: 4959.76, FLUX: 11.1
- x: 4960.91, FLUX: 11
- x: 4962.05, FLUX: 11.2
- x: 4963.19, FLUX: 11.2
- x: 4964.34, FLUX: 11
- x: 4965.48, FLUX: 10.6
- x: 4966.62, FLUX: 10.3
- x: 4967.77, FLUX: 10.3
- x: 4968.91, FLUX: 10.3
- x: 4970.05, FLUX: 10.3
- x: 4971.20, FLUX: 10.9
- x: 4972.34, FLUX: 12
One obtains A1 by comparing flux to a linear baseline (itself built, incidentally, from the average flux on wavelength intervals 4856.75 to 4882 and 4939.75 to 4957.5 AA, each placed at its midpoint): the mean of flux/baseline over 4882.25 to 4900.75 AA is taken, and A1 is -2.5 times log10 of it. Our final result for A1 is 0.09 mag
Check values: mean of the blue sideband 13.5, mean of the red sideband 12.3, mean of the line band 12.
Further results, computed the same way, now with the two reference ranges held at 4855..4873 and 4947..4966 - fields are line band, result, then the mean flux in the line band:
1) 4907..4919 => -0.05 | 13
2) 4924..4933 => -0.06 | 12.9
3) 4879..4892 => 0.08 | 11.8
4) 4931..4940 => -0.01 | 12.2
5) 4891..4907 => -0.03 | 13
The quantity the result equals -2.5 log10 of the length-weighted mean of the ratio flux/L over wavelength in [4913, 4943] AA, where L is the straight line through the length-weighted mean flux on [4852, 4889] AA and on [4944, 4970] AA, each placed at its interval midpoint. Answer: -0.03 mag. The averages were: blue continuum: 13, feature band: 12.5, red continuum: 11.7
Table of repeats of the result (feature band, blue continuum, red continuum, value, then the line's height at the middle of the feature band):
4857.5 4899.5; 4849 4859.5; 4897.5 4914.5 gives 0.01 mag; 13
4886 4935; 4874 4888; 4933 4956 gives -0.02 mag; 12.6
